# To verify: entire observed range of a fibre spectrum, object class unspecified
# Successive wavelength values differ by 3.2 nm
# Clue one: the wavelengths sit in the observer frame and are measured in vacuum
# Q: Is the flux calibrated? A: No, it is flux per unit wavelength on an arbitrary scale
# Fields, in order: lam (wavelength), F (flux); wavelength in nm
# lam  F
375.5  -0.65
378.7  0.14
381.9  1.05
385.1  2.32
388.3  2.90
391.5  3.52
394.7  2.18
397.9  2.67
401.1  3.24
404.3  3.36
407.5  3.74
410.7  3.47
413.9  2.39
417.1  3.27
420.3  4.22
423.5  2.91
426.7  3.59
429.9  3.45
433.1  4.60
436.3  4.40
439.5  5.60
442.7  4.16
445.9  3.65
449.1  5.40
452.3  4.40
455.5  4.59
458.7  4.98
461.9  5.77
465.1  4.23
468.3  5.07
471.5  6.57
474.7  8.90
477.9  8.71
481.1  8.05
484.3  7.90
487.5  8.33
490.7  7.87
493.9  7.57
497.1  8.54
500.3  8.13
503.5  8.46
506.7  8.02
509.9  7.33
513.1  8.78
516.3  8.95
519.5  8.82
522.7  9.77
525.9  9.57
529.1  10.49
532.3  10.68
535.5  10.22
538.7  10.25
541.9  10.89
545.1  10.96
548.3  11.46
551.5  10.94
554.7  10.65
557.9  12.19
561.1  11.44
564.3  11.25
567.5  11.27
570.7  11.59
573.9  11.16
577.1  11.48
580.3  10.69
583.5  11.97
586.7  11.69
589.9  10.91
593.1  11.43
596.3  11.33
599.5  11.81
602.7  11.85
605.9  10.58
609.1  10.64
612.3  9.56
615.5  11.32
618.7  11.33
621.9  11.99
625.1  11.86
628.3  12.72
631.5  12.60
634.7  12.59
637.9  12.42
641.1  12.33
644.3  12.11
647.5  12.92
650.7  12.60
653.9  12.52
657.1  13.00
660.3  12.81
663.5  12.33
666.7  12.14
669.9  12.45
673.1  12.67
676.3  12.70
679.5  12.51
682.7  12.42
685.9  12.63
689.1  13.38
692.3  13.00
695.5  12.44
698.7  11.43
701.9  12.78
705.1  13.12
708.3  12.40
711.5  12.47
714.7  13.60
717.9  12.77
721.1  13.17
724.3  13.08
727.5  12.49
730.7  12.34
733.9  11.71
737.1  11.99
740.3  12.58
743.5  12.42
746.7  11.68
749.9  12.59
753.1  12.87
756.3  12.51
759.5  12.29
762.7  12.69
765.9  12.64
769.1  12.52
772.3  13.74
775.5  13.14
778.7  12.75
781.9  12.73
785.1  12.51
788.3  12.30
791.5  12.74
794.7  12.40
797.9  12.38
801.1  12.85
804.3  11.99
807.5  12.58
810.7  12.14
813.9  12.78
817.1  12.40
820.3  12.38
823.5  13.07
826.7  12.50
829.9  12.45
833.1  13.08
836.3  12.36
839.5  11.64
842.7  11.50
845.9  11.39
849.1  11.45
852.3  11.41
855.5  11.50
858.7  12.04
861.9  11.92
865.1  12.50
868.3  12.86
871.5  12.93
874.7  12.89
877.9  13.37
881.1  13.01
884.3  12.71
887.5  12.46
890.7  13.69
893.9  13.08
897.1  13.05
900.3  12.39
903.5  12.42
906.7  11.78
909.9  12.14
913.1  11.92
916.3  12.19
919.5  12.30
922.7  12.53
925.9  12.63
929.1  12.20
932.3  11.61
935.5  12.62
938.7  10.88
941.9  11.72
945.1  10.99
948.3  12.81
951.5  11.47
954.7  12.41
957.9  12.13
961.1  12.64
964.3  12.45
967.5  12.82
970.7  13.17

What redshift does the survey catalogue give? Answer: 0.183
